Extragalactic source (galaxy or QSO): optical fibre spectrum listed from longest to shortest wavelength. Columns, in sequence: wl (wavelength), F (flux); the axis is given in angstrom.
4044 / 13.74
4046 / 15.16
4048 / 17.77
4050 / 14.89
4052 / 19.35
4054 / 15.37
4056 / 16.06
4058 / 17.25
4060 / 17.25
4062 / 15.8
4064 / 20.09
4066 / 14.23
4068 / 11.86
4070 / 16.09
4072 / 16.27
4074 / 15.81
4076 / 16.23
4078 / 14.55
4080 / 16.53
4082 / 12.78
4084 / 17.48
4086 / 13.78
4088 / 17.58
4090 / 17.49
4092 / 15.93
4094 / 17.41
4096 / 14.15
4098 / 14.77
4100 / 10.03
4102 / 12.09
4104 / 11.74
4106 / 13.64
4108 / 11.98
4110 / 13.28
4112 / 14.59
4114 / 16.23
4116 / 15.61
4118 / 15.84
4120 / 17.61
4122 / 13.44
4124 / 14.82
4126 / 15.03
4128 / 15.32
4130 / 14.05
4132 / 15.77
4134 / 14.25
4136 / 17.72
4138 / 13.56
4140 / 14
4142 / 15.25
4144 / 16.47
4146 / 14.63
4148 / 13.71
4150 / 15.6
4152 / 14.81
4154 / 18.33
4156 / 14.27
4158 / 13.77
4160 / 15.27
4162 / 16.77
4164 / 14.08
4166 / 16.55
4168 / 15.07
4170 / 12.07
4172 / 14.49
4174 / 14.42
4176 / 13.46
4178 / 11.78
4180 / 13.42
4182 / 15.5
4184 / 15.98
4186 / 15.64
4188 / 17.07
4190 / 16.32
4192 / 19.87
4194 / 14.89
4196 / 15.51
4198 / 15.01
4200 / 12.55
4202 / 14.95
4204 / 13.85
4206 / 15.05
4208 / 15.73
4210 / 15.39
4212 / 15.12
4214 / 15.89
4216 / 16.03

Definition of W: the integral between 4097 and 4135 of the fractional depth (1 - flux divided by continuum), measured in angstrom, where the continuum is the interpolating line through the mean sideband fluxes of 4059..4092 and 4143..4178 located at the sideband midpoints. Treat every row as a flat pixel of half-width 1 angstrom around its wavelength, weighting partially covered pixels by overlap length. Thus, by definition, 2.8 angstrom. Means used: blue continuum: 15.9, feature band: 14.2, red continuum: 14.8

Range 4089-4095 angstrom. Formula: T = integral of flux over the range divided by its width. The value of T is 16.9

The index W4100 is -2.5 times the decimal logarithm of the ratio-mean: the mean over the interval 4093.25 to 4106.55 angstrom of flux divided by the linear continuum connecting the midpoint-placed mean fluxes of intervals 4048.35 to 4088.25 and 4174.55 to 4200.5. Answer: 0.18 mag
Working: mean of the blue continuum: 16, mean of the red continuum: 15.2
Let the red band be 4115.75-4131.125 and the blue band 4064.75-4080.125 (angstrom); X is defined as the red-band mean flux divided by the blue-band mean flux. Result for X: 1.0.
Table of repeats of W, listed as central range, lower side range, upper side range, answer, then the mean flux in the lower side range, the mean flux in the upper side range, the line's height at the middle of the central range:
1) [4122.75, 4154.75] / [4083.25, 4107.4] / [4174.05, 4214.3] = -0.7 angstrom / 14.6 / 15.1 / 14.8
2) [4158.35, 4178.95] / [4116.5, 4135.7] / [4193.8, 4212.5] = 0.8 angstrom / 15.2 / 14.8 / 15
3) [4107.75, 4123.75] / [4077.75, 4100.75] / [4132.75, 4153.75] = 0.3 angstrom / 15.3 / 15.1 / 15.2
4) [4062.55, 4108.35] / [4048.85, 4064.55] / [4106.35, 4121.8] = 2.8 angstrom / 16.9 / 14.9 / 15.9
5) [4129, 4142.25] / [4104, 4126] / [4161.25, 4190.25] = -0.2 angstrom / 14.6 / 14.8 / 14.7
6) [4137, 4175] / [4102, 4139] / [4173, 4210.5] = -0.1 angstrom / 14.6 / 15.1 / 14.8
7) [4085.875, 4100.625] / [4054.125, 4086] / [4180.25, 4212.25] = 0.4 angstrom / 15.8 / 15.5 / 15.7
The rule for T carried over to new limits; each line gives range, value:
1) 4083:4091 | 16.6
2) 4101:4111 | 12.5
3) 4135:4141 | 15.1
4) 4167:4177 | 13.9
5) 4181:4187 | 15.7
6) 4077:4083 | 14.6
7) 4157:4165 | 15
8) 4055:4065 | 17.3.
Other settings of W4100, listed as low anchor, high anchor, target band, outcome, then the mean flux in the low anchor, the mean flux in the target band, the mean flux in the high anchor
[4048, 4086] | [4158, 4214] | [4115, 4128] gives 0.01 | 16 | 15.4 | 15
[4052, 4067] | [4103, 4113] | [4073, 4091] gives -0.06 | 16.8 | 15.8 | 13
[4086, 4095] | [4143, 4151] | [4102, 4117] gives 0.18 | 16.7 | 13.7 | 15.1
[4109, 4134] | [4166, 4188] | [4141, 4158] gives -0.04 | 15.1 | 15.3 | 14.4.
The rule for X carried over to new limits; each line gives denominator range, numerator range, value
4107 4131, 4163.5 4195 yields 1.02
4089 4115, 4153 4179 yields 1.04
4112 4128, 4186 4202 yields 1.02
